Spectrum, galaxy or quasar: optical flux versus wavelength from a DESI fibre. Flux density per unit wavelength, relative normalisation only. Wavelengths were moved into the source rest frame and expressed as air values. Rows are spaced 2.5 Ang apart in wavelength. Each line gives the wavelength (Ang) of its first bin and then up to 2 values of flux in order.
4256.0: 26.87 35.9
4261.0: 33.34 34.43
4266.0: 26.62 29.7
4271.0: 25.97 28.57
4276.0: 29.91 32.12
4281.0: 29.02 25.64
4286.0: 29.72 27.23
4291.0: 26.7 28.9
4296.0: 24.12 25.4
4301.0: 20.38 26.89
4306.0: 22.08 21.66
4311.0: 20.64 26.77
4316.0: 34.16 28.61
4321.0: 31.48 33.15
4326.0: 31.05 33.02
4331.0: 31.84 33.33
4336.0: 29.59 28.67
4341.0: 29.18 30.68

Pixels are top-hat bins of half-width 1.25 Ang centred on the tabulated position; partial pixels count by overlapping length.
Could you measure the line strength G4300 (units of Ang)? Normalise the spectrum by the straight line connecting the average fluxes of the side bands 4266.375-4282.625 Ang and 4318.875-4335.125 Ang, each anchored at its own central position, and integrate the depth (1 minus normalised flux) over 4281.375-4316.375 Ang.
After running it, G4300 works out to 5.50 Ang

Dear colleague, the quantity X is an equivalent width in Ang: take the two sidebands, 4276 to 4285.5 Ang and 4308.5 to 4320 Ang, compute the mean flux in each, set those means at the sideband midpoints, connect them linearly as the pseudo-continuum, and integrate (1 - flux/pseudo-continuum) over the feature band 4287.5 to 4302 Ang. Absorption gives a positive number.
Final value 1.4 Ang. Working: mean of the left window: 29.1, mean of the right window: 27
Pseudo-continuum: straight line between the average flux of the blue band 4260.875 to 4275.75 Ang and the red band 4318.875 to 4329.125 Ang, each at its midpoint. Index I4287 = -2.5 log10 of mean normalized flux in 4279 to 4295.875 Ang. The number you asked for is 0.09 mag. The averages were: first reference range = 29.5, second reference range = 31.8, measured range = 27.8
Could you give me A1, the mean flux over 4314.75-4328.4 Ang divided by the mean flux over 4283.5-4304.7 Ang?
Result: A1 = 1.22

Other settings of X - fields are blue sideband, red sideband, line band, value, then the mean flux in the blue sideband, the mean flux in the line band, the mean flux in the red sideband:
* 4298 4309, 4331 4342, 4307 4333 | -2.27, 23.2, 29.3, 30.4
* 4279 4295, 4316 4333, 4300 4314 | 3.32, 28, 22.9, 31.8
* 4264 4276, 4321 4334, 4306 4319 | 2.29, 28.4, 25.8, 32.3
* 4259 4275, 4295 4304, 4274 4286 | -0.68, 30.1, 29.2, 24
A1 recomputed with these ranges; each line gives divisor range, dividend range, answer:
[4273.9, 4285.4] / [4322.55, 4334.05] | 1.11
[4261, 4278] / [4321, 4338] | 1.07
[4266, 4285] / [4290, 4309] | 0.86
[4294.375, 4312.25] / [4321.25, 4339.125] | 1.37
